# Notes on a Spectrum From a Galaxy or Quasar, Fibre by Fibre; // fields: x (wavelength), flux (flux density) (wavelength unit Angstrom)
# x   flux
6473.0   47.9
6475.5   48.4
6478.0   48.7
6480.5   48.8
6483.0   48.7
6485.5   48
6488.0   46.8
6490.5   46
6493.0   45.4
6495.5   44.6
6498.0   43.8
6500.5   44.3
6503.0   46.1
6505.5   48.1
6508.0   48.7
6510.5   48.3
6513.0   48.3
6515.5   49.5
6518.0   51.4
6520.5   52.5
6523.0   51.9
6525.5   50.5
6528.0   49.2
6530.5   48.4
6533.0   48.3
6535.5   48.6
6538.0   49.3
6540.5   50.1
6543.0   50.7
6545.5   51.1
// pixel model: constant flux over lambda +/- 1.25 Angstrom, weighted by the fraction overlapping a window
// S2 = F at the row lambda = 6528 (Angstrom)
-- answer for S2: 49.2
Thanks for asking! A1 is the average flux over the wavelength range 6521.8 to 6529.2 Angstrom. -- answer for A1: 50.5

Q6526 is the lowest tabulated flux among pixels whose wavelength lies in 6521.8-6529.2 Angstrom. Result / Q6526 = 49.2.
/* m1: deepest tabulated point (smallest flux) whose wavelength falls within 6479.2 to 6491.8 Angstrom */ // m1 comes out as 46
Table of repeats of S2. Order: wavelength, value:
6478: 48.7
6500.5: 44.3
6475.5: 48.4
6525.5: 50.5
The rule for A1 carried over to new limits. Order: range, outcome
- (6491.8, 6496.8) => 45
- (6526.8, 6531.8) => 48.8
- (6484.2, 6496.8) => 46.2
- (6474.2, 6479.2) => 48.5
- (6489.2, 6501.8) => 44.8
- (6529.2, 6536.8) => 48.4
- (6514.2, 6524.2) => 51.3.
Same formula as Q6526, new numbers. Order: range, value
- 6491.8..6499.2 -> 43.8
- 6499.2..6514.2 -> 44.3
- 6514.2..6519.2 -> 49.5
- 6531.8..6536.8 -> 48.3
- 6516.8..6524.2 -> 51.4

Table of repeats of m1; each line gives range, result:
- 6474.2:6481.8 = 48.4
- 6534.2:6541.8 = 48.6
